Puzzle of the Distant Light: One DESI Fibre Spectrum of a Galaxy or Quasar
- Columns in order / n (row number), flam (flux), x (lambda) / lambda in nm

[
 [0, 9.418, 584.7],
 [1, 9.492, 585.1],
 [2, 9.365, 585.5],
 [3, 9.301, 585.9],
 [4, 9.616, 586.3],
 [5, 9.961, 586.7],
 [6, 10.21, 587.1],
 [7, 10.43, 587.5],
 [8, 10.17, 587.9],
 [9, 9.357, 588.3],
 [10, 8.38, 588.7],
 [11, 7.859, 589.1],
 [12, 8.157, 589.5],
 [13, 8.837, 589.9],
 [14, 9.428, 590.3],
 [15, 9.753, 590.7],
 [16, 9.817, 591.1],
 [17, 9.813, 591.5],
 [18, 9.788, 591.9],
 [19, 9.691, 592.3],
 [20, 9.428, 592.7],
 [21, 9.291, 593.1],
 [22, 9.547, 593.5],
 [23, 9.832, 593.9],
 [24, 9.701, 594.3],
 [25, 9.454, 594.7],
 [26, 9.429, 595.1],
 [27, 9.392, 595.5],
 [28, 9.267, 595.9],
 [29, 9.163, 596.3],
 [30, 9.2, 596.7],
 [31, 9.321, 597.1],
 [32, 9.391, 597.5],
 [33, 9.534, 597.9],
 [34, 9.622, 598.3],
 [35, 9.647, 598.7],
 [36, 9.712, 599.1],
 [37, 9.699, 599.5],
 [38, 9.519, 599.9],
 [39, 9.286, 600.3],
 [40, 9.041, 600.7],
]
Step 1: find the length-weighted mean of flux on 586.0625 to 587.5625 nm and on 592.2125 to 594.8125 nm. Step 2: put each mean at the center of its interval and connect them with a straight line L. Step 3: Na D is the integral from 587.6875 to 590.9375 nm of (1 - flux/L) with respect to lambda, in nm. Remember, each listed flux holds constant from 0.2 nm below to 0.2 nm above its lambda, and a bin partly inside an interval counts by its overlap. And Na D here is 0.27 nm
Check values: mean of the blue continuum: 10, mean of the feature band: 9.01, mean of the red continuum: 9.56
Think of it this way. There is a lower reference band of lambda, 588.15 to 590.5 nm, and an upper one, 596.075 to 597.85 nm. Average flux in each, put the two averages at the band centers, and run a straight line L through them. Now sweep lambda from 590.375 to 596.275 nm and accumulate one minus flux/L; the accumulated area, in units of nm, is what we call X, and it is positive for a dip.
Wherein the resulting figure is -0.38 nm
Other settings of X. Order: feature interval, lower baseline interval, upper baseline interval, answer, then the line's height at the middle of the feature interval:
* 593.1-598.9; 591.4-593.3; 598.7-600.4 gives 0.077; 9.59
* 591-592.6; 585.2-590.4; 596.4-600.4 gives -0.064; 9.38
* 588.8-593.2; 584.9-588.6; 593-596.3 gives 0.161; 9.59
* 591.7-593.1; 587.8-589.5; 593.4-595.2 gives -0.039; 9.33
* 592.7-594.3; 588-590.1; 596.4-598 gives -0.099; 9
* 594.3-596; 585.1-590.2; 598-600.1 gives 0.017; 9.52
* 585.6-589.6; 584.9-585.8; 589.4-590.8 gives -0.054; 9.24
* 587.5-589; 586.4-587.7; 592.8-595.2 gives 0.104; 10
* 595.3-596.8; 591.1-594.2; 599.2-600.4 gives 0.052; 9.59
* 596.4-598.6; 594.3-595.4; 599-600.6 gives 0.020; 9.5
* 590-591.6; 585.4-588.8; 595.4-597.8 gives -0.018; 9.54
